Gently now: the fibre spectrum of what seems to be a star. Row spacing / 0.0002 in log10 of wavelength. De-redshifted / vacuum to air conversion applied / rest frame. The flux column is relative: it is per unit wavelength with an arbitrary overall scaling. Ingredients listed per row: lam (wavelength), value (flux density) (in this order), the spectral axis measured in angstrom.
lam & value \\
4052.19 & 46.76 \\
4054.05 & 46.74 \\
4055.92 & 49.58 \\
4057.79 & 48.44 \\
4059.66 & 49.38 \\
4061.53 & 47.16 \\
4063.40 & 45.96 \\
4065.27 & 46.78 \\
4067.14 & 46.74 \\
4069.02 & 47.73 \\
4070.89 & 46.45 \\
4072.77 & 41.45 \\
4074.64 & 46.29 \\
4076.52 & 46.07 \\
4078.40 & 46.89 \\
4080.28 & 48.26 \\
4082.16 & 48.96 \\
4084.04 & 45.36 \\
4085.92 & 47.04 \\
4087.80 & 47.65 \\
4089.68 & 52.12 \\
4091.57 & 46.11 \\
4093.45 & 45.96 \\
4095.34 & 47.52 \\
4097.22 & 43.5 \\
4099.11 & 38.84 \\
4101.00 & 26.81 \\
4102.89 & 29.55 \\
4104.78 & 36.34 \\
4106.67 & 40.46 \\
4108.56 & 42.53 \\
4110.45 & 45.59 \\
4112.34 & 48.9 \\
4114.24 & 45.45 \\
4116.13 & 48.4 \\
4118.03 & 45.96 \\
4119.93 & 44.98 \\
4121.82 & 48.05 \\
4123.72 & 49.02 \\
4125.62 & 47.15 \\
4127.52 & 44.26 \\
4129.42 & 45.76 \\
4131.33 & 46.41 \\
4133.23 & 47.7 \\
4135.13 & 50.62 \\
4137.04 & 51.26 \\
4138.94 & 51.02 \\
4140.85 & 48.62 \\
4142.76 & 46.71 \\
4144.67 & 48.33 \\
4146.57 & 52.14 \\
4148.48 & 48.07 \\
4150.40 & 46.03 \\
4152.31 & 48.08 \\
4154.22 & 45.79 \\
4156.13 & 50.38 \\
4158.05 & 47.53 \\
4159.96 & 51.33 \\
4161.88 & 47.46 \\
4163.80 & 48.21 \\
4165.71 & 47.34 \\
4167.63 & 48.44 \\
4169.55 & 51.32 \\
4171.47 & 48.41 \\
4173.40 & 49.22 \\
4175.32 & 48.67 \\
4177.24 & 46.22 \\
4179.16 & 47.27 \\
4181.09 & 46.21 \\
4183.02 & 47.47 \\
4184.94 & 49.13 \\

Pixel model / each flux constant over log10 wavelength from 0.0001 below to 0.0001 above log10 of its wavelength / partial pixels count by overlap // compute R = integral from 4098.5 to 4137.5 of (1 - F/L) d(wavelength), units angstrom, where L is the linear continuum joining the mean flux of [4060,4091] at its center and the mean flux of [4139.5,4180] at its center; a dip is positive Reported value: 3.1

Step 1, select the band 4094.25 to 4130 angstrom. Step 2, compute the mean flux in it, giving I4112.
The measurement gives 43.1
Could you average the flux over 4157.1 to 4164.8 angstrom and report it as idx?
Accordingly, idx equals 48.7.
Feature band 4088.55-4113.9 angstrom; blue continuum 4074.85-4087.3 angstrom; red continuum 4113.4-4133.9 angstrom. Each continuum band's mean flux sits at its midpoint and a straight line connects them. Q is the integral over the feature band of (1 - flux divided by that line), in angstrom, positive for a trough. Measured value 2.6 angstrom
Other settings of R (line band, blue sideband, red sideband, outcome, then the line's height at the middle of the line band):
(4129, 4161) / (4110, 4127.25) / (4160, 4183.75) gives -0.7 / 47.6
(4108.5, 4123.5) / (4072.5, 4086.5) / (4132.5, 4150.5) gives 0.5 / 48.1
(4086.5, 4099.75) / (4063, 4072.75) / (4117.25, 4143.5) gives 0.2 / 46.8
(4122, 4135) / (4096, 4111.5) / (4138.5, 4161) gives -1.0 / 43.8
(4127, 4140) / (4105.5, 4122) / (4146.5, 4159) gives -0.4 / 46.7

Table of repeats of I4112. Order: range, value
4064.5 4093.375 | 46.9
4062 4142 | 45.5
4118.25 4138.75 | 47.6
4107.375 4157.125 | 47.6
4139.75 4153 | 48.3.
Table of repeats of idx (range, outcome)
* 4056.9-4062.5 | 48.3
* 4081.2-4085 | 47.2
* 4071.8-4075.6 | 43.9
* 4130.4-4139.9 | 49.4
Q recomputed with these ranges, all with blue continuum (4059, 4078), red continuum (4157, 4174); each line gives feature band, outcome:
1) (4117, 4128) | 0.2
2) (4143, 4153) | 0.0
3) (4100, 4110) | 2.5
